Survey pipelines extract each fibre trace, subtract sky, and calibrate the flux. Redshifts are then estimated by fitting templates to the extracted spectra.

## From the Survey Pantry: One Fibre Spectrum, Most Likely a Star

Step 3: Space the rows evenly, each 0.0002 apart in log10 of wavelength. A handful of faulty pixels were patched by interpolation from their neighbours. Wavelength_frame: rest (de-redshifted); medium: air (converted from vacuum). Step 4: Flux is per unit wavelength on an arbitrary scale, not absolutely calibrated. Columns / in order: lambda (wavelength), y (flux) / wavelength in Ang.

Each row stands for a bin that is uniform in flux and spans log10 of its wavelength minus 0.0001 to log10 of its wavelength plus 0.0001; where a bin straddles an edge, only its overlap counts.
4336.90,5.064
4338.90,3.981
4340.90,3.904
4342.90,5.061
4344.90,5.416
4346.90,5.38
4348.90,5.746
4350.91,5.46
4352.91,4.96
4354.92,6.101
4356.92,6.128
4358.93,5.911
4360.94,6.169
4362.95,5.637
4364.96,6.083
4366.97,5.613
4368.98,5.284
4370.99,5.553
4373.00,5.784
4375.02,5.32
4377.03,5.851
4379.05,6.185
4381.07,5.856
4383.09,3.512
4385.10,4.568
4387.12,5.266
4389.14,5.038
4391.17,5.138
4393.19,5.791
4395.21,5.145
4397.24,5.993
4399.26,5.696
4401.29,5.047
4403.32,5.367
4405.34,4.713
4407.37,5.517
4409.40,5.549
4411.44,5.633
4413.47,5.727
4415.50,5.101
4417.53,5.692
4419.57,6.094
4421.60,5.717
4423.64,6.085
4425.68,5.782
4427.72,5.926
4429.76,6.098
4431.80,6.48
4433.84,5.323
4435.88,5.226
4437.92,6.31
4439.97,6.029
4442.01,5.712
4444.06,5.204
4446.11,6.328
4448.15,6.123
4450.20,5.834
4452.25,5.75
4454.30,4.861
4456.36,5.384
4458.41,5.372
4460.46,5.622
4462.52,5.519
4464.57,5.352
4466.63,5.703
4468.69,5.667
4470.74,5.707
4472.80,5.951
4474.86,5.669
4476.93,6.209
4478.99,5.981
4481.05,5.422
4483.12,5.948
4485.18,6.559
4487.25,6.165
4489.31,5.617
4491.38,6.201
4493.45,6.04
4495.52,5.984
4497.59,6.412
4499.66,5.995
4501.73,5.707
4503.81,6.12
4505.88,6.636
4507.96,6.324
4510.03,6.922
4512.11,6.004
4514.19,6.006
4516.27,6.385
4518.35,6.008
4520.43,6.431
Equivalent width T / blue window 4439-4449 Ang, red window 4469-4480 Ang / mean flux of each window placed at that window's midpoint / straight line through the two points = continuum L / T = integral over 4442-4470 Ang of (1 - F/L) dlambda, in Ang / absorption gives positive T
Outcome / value 1.35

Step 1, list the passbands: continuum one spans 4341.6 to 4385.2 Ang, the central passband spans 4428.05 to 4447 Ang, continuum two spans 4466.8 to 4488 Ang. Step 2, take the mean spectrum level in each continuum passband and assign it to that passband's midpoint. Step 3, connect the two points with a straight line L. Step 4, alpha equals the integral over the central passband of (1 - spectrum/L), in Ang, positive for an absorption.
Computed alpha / -0.24 Ang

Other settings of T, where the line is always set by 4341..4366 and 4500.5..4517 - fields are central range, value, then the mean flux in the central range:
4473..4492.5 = 0.55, 5.97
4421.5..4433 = -0.22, 6.02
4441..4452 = 0.30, 5.83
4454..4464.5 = 1.15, 5.38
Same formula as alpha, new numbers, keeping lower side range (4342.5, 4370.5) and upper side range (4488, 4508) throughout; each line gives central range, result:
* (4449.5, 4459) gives 0.8 Ang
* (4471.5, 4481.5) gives 0.3 Ang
